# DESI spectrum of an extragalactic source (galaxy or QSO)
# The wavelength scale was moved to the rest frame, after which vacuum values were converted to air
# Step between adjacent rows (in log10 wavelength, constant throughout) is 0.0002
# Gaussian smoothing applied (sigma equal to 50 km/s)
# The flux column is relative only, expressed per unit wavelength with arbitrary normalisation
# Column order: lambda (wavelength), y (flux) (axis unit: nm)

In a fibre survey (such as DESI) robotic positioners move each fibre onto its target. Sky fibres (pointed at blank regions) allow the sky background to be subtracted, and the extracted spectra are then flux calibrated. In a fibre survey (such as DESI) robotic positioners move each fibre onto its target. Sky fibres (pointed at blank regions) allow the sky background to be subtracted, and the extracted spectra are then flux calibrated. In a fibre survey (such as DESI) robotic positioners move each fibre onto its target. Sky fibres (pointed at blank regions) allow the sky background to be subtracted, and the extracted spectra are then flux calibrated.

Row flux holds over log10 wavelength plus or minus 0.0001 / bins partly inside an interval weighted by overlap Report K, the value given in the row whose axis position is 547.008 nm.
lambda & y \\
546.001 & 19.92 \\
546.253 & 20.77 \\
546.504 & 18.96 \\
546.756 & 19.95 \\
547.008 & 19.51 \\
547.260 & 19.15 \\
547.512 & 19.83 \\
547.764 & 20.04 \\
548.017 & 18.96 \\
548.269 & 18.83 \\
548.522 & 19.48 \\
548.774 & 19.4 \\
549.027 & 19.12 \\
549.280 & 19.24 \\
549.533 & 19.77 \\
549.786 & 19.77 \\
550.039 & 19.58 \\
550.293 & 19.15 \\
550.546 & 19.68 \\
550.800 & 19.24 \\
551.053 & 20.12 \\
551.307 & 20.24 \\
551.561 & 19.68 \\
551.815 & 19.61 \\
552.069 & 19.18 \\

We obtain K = 19.51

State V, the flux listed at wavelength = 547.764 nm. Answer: 20.04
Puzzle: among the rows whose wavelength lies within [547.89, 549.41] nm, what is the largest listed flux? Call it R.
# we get 19.48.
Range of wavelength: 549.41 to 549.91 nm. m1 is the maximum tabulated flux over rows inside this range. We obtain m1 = 19.77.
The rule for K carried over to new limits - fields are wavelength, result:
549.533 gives 19.77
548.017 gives 18.96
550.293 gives 19.15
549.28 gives 19.24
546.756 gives 19.95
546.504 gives 18.96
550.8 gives 19.24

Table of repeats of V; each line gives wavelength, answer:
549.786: 19.77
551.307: 20.24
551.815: 19.61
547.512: 19.83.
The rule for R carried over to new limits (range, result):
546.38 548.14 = 20.04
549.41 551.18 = 20.12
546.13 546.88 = 20.77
